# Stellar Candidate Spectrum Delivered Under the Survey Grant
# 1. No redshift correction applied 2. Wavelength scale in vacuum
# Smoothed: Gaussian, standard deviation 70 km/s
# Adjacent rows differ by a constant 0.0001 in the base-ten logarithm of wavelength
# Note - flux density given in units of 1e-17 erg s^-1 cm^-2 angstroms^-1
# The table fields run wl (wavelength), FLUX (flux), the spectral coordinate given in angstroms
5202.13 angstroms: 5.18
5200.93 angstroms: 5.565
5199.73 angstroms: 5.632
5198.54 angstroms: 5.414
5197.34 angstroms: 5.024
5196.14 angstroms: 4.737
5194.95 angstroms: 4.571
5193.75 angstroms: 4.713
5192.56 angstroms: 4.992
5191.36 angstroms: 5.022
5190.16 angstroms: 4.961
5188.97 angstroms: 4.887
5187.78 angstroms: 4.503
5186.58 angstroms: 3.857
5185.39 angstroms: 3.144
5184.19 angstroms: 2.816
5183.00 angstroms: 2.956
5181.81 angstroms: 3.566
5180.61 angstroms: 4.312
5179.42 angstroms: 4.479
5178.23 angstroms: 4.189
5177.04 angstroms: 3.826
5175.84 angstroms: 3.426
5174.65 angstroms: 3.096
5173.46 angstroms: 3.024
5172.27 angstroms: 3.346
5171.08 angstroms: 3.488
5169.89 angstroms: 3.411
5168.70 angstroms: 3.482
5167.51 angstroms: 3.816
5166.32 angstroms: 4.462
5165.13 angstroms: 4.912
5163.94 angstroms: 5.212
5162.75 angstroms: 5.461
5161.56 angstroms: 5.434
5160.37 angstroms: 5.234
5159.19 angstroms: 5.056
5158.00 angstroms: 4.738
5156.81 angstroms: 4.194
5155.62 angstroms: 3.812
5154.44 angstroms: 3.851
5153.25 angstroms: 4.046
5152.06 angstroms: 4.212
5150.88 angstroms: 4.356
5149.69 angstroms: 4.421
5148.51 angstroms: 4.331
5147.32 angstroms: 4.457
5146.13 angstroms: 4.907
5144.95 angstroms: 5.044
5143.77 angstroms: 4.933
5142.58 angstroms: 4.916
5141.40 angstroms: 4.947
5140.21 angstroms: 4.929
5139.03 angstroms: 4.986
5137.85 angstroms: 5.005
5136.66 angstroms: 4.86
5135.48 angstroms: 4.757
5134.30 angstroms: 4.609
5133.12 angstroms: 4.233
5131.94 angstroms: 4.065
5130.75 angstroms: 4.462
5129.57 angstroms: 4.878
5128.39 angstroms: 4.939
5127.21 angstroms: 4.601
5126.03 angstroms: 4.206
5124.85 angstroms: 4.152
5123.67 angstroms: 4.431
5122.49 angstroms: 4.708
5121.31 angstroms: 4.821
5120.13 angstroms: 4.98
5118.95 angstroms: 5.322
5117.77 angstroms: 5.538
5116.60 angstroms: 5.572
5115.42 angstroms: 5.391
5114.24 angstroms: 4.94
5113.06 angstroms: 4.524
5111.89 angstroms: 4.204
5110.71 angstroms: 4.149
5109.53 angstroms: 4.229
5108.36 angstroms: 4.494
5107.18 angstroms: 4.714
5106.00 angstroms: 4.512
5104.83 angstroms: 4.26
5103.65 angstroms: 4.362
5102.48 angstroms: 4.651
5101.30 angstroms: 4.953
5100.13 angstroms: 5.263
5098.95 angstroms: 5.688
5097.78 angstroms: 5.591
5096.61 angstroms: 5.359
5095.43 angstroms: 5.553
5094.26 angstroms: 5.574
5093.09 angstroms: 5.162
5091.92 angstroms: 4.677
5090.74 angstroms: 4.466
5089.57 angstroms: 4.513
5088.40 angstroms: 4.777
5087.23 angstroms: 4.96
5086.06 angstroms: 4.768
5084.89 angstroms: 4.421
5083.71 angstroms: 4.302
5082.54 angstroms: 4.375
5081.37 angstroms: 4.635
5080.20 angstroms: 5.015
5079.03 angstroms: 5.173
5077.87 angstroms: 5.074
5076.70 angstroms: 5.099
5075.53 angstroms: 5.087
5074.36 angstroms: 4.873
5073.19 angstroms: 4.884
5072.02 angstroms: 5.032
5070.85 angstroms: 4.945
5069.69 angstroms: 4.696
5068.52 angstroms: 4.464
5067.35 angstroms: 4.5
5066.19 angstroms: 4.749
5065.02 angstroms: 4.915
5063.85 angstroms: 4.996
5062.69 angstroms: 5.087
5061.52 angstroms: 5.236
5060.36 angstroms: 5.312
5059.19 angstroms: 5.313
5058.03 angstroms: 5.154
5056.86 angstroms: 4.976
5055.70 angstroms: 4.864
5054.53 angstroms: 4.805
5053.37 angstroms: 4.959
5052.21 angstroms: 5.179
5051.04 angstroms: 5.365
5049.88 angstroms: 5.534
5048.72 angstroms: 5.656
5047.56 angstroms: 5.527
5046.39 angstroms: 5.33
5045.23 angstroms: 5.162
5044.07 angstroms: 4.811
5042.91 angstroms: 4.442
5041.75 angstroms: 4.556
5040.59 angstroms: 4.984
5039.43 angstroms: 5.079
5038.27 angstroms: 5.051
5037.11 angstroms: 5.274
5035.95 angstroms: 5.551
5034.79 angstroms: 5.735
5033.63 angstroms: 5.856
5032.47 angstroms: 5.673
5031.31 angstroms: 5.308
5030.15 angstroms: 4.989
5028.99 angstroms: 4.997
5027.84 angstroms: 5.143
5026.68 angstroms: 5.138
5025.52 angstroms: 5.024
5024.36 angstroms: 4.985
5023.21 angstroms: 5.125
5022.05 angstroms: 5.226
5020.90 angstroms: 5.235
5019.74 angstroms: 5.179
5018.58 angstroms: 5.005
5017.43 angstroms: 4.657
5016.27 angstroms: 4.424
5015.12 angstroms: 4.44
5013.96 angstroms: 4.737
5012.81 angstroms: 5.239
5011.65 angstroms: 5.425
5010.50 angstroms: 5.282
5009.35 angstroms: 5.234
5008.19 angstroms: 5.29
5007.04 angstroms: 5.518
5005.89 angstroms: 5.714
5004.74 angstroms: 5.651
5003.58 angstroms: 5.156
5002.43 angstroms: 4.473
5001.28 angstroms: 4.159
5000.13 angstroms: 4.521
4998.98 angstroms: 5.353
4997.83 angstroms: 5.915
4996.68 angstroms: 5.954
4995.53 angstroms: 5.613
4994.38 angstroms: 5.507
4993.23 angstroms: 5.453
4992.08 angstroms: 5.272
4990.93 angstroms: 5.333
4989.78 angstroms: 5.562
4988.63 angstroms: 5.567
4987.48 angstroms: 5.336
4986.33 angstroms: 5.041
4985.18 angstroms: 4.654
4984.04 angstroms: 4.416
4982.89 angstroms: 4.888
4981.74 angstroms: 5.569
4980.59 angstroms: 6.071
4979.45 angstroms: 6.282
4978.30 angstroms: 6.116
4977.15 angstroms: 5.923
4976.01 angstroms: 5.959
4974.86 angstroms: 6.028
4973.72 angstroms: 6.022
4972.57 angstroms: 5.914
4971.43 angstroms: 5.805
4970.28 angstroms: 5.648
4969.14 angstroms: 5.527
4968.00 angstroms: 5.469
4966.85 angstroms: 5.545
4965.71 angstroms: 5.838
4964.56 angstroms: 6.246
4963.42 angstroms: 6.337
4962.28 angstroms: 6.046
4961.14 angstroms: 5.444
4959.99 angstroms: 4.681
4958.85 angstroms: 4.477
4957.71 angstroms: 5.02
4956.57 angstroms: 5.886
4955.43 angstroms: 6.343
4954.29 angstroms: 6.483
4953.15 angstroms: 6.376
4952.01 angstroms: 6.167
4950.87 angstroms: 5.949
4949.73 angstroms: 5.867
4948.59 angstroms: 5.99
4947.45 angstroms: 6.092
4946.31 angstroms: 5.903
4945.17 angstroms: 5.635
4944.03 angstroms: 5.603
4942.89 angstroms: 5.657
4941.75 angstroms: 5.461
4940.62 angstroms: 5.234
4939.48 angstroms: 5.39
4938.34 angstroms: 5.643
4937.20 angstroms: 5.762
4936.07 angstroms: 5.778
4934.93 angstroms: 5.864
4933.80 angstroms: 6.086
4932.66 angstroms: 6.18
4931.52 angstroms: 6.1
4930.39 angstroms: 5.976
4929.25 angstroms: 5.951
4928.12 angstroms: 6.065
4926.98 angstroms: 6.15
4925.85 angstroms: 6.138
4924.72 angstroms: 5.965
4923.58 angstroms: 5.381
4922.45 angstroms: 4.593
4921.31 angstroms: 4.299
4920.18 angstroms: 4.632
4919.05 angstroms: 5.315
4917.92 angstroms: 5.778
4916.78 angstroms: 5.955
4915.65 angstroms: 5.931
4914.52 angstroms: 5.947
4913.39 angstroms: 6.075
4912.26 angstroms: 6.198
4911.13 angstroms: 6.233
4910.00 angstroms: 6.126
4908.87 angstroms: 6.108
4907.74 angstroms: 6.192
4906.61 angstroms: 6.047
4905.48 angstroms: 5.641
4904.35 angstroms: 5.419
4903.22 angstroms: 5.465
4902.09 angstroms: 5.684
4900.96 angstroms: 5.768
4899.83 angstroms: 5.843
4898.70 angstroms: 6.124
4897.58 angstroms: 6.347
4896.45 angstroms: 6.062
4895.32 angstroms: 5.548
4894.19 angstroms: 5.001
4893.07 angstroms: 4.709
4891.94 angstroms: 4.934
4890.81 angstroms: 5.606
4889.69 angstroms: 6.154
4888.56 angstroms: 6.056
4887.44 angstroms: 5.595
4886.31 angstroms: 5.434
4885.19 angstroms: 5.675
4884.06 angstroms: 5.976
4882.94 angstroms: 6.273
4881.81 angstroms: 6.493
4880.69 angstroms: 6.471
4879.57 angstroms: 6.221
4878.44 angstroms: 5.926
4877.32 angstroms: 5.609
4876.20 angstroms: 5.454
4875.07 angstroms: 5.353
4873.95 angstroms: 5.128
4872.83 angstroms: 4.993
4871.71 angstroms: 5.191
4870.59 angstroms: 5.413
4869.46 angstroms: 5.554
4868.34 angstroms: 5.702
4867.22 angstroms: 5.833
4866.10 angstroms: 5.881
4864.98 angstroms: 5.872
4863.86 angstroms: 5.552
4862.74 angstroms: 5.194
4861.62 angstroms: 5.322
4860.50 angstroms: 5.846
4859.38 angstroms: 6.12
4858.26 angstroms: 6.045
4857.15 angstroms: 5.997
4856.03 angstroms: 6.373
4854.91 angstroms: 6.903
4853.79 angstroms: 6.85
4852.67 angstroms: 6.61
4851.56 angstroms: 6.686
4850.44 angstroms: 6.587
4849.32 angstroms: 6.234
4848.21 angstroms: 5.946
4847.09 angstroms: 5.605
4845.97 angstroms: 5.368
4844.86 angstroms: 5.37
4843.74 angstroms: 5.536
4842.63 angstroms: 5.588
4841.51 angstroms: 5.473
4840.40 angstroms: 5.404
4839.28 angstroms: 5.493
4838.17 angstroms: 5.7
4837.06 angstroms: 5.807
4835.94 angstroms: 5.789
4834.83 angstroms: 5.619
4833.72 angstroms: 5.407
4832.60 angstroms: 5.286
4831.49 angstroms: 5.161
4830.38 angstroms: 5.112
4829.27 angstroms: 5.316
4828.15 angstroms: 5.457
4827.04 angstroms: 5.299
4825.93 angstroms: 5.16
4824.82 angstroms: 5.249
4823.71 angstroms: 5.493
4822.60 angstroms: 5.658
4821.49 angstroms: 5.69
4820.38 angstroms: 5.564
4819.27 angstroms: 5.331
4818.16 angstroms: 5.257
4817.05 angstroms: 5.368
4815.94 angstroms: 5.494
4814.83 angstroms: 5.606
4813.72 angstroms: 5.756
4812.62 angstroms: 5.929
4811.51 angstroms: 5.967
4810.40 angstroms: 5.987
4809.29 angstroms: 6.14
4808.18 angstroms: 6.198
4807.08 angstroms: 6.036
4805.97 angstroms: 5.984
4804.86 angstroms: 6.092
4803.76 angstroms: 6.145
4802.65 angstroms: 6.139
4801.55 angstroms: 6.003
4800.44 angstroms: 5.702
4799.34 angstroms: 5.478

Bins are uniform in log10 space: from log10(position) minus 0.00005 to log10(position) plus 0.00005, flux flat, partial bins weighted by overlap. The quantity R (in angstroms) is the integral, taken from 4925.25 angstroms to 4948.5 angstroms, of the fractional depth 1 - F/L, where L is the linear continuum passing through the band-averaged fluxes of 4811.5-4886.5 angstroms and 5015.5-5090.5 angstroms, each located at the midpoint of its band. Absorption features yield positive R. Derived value -1.8 angstroms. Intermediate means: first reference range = 5.71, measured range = 5.84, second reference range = 5.01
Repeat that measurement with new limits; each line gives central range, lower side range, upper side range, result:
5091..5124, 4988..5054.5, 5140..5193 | -1.9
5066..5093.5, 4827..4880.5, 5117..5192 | -0.3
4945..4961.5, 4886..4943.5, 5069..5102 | -0.6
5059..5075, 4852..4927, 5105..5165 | 0.2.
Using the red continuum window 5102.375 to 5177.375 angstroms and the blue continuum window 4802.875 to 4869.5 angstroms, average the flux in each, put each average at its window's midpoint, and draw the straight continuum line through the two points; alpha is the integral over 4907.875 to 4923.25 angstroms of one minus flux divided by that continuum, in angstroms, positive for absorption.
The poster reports -0.6 angstroms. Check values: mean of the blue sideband 5.75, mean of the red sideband 4.51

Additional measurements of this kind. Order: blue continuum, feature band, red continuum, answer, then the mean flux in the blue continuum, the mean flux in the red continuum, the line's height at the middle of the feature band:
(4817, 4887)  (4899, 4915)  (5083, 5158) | -1.20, 5.71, 4.71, 5.5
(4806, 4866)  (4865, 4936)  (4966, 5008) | -1.49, 5.74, 5.47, 5.62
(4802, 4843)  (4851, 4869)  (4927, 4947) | -1.16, 5.63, 5.79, 5.68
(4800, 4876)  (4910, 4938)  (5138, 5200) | -2.10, 5.72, 4.37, 5.37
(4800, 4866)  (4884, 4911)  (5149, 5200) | -1.25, 5.76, 4.27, 5.48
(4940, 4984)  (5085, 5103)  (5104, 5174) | -0.69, 5.76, 4.56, 4.86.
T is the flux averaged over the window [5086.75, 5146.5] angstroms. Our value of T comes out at 4.82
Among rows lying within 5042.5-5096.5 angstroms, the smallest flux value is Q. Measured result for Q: 4.302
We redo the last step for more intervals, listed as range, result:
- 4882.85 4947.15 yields 4.299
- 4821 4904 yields 4.709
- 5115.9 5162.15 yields 3.812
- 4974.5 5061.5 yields 4.159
